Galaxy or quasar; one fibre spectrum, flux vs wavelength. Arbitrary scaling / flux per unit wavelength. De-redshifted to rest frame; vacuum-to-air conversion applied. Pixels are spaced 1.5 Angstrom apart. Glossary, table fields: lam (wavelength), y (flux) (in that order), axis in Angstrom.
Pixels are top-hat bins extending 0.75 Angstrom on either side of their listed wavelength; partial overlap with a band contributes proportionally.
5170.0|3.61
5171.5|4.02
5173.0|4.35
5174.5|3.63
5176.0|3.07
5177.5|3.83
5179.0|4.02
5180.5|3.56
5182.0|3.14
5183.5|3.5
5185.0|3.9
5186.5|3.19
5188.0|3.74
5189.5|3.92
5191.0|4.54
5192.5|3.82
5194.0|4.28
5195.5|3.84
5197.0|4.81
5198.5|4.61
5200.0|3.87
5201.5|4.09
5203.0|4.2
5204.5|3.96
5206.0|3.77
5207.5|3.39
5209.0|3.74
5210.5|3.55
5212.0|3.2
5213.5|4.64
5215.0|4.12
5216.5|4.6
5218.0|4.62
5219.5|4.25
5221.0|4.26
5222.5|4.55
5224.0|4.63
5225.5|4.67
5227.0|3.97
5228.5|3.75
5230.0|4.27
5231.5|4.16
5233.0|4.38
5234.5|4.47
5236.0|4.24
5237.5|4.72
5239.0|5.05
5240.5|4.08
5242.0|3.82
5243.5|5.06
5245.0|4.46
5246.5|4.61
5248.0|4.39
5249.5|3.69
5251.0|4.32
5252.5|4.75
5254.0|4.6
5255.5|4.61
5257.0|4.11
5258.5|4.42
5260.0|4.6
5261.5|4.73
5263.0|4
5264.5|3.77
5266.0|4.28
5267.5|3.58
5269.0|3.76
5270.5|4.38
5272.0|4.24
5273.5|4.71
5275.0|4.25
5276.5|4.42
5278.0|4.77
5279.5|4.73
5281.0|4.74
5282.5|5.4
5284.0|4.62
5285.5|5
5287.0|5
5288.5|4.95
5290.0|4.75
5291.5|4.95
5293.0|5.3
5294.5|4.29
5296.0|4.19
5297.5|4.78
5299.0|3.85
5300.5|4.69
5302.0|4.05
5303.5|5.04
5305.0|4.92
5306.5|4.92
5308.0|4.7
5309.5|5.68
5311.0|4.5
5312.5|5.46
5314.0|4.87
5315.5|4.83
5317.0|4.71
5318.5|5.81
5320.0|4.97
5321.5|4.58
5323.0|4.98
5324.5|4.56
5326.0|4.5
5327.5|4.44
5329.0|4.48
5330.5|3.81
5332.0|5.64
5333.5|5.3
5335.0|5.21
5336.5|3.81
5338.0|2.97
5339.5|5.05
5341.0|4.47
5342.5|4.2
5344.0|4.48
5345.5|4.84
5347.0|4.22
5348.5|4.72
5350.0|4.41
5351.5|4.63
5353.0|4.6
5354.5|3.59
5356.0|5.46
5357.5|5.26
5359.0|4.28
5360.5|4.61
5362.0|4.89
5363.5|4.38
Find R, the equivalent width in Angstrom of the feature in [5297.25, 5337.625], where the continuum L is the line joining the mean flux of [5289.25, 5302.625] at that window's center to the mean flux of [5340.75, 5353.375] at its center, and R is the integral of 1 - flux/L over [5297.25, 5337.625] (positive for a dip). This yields -2.1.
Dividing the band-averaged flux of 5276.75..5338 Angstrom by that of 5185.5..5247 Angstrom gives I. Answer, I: 1.14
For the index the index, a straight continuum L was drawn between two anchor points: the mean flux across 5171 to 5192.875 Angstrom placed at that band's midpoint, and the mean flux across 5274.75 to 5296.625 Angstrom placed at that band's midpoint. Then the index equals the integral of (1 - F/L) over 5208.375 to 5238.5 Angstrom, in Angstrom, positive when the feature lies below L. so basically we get -0.7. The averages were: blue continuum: 3.74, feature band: 4.25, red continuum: 4.77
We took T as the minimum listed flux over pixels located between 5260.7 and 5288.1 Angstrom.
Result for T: 3.58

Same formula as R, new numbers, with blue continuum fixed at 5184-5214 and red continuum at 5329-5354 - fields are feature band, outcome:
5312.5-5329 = -1.5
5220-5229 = -0.6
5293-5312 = -1.4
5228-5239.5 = -0.8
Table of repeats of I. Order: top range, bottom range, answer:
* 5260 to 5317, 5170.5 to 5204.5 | 1.18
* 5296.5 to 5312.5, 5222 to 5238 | 1.09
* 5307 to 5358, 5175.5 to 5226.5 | 1.17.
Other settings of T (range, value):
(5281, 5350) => 2.97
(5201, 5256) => 3.2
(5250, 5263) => 4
